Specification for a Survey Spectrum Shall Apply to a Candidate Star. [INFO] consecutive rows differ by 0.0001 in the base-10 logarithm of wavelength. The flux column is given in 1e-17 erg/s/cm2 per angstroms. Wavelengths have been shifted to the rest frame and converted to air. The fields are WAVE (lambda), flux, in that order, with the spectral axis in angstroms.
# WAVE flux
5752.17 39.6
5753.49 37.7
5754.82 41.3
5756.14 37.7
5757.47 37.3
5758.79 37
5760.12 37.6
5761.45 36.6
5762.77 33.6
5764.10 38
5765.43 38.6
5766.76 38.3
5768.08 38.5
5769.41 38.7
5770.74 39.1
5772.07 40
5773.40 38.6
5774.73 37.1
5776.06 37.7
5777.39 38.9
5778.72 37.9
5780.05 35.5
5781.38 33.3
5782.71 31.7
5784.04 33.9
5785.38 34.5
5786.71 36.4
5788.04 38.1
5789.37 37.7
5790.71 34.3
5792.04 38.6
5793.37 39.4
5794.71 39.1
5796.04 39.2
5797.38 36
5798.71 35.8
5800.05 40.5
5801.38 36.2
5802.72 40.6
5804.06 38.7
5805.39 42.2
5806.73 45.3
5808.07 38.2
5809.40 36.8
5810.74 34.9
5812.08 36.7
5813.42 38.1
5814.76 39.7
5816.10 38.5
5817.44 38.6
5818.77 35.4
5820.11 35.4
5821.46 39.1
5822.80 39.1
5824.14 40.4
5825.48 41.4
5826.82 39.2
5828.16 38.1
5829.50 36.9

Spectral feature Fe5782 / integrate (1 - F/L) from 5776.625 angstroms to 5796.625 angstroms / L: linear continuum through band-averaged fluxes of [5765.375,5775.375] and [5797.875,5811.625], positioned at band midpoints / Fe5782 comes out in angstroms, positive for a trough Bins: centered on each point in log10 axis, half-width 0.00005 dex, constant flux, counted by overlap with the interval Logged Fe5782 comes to 1.1 angstroms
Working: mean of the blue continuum 38.6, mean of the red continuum 38.9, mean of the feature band 36.6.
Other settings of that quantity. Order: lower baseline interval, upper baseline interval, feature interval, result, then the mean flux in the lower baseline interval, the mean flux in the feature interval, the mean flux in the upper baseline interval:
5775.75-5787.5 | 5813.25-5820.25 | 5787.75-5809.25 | -1.2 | 35.5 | 38.7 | 37.8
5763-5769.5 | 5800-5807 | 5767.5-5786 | 0.9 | 38.1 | 36.8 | 40.3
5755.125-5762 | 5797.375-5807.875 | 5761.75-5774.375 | -0.1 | 37.5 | 38.1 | 39.6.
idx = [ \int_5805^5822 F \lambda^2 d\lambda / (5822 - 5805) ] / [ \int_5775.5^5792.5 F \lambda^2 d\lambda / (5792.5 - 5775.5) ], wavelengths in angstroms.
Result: 1.07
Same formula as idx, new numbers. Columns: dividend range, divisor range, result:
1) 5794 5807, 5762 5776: 1.04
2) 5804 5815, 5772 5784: 1.08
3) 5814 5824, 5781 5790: 1.10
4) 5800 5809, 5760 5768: 1.09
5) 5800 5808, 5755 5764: 1.11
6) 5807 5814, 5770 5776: 0.98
